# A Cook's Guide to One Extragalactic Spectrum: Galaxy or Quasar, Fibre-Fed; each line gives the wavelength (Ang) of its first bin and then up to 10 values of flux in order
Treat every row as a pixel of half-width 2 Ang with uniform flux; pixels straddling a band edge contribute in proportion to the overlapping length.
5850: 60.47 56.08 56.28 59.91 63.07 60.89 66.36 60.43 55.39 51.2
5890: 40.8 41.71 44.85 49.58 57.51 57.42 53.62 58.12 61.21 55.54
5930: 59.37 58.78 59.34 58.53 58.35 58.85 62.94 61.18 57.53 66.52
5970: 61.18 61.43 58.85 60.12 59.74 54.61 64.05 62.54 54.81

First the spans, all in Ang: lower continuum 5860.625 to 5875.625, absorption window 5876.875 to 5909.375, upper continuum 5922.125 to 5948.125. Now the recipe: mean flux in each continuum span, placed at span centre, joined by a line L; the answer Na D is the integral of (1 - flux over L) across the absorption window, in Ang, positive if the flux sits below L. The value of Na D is 5.8 Ang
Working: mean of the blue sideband 62.6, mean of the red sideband 58.5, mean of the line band 50.2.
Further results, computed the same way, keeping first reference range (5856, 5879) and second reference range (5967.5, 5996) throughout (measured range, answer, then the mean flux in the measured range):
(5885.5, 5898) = 3.5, 43.8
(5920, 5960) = 0.7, 59.4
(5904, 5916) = 0.9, 56.2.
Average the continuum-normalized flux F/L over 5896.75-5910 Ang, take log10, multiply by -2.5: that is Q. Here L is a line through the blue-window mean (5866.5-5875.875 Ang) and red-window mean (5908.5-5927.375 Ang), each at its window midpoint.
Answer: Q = 0.14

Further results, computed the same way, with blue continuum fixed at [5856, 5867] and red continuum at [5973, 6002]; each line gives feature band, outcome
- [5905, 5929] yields 0.04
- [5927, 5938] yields 0.02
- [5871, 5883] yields -0.03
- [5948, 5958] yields -0.02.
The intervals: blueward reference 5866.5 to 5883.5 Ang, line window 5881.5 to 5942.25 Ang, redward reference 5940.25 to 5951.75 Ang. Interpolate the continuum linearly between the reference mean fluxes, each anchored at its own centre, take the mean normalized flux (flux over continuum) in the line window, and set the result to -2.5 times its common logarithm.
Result 0.114 mag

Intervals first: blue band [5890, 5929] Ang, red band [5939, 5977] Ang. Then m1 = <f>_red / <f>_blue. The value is 1.15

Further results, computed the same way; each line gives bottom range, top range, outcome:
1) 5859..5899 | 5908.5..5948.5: 1.06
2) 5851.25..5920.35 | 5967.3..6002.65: 1.09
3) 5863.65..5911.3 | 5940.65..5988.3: 1.12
